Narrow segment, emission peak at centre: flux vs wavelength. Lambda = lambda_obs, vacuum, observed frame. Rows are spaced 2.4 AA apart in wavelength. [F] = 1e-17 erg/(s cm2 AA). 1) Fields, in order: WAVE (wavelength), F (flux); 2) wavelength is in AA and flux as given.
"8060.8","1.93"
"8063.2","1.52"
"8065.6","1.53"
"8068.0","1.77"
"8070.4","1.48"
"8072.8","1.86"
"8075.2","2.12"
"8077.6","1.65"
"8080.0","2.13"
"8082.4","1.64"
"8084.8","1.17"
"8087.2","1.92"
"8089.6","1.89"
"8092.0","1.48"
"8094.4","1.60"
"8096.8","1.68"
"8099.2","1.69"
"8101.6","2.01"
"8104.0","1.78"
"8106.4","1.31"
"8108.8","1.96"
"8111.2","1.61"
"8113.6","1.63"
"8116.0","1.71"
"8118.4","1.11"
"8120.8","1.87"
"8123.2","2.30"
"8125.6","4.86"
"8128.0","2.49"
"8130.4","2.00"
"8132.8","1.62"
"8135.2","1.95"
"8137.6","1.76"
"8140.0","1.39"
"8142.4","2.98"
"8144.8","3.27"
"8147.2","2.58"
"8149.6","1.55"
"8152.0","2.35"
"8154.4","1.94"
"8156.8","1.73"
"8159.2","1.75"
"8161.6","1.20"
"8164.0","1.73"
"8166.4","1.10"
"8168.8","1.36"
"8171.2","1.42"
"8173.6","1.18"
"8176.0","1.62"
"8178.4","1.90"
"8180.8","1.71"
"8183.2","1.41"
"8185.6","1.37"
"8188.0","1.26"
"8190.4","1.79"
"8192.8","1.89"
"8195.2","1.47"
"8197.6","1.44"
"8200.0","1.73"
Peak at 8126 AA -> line [S II]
